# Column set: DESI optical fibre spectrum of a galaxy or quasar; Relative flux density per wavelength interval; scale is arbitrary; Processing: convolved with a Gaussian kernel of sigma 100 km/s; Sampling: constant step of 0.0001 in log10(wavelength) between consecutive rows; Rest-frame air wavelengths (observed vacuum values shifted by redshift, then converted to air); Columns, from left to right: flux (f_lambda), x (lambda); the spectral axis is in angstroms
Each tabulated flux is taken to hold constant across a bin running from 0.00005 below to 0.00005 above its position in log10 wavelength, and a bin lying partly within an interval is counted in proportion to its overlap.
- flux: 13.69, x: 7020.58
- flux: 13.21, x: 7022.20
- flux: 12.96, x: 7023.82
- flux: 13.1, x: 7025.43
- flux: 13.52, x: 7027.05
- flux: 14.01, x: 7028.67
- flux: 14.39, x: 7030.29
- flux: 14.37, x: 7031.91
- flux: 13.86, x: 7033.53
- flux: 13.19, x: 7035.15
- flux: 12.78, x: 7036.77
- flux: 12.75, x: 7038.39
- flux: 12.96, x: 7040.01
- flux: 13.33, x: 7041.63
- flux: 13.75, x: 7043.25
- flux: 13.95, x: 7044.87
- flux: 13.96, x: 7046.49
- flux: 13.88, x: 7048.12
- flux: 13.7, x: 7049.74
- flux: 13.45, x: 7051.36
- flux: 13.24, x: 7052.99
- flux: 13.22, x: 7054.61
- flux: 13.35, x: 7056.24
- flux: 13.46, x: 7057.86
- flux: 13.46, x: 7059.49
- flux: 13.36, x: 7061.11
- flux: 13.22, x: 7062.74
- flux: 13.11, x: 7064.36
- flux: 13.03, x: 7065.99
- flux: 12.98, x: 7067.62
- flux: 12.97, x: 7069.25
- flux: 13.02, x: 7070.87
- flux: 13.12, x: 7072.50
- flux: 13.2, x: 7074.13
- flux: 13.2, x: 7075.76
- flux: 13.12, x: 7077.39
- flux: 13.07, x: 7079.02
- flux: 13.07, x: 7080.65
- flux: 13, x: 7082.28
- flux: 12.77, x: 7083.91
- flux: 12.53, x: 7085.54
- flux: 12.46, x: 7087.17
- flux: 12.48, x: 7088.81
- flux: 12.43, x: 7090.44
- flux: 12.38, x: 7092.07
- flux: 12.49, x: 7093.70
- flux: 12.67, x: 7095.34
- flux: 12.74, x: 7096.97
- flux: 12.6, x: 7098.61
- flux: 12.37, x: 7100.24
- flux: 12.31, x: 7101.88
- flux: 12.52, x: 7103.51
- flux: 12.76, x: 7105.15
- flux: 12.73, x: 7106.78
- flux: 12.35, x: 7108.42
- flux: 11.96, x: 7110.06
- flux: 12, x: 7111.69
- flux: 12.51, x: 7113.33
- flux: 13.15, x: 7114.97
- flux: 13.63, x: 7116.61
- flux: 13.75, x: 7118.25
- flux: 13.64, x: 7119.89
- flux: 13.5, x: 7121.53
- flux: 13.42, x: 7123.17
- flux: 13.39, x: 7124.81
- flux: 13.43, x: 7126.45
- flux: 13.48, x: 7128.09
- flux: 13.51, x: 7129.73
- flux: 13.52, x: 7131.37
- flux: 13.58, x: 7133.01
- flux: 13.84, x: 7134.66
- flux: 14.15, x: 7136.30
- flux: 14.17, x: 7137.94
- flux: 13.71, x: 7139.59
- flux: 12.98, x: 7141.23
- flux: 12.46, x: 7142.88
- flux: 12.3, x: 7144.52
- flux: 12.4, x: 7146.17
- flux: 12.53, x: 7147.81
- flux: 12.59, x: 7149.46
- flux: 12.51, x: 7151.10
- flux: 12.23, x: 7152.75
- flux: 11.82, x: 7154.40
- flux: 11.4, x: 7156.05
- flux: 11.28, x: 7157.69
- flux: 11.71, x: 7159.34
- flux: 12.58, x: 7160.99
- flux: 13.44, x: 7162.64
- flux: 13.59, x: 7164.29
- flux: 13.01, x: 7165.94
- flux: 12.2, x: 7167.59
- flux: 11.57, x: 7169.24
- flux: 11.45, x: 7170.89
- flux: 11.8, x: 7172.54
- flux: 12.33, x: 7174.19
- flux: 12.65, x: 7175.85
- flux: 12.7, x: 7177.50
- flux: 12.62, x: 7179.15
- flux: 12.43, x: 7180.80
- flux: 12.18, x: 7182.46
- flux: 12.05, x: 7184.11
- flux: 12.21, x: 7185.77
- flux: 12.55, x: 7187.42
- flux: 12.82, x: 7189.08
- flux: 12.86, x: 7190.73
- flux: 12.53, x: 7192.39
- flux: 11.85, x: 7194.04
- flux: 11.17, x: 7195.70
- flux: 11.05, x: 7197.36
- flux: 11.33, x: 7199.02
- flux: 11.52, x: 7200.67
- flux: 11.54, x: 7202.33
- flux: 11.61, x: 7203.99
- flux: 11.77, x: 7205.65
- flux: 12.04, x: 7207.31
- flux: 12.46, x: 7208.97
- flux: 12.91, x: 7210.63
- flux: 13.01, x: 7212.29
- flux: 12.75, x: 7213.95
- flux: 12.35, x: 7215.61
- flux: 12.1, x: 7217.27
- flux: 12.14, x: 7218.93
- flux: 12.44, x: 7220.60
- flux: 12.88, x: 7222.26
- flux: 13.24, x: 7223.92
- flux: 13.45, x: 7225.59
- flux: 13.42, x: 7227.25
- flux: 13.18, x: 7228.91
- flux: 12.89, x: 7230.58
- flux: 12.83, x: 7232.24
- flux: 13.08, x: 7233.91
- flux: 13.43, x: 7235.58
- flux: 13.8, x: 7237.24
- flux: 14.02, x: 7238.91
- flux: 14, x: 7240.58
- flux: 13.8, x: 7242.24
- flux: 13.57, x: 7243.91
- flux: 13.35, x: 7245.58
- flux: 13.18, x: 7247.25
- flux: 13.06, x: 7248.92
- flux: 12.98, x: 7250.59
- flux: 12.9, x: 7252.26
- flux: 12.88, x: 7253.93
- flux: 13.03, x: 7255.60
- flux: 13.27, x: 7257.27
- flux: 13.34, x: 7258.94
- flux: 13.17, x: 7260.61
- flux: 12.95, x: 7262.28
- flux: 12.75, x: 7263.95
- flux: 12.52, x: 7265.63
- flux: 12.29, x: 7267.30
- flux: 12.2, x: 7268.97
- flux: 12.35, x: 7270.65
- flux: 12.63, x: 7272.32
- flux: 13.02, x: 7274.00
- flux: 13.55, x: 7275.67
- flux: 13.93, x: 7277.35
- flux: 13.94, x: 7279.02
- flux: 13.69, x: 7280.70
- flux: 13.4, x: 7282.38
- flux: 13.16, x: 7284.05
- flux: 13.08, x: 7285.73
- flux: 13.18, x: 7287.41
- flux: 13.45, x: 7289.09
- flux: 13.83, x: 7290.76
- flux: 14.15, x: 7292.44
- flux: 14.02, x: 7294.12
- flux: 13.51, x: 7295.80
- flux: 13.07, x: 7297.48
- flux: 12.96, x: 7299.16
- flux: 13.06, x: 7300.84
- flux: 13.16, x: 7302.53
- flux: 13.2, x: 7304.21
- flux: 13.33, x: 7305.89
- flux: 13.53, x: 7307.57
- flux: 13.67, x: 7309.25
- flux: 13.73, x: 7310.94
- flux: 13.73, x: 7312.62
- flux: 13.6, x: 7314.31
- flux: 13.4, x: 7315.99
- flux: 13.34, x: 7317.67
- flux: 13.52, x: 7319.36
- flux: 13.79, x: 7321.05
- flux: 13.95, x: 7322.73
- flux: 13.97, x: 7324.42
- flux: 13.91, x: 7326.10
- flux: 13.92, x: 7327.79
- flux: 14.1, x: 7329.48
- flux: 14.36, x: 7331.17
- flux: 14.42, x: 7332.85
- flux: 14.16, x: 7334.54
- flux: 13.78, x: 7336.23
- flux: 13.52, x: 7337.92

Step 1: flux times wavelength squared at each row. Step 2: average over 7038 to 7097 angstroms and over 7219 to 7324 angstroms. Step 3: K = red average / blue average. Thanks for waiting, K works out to 1.07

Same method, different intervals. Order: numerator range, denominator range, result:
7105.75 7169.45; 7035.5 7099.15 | 1.00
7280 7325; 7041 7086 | 1.09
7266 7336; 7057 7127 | 1.11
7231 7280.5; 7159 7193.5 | 1.08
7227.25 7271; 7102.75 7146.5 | 1.03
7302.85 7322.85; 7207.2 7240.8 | 1.07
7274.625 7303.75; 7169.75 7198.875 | 1.14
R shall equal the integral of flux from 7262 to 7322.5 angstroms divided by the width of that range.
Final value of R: 13.3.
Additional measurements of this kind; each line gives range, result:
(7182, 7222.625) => 12.2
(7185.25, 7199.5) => 12.1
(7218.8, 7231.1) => 13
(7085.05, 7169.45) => 12.8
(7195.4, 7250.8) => 12.7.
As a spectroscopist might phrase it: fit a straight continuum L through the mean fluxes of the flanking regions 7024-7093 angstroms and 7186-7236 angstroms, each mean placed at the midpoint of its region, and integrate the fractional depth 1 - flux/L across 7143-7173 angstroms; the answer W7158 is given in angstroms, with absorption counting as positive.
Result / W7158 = 1.1 angstroms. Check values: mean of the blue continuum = 13.2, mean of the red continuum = 12.4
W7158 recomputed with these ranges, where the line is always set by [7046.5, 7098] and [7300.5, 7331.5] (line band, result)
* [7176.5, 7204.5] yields 2.7 angstroms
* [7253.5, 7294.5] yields 1.1 angstroms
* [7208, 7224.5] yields 1.0 angstroms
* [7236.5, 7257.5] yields 0.2 angstroms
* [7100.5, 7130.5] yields 0.4 angstroms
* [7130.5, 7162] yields 1.2 angstroms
